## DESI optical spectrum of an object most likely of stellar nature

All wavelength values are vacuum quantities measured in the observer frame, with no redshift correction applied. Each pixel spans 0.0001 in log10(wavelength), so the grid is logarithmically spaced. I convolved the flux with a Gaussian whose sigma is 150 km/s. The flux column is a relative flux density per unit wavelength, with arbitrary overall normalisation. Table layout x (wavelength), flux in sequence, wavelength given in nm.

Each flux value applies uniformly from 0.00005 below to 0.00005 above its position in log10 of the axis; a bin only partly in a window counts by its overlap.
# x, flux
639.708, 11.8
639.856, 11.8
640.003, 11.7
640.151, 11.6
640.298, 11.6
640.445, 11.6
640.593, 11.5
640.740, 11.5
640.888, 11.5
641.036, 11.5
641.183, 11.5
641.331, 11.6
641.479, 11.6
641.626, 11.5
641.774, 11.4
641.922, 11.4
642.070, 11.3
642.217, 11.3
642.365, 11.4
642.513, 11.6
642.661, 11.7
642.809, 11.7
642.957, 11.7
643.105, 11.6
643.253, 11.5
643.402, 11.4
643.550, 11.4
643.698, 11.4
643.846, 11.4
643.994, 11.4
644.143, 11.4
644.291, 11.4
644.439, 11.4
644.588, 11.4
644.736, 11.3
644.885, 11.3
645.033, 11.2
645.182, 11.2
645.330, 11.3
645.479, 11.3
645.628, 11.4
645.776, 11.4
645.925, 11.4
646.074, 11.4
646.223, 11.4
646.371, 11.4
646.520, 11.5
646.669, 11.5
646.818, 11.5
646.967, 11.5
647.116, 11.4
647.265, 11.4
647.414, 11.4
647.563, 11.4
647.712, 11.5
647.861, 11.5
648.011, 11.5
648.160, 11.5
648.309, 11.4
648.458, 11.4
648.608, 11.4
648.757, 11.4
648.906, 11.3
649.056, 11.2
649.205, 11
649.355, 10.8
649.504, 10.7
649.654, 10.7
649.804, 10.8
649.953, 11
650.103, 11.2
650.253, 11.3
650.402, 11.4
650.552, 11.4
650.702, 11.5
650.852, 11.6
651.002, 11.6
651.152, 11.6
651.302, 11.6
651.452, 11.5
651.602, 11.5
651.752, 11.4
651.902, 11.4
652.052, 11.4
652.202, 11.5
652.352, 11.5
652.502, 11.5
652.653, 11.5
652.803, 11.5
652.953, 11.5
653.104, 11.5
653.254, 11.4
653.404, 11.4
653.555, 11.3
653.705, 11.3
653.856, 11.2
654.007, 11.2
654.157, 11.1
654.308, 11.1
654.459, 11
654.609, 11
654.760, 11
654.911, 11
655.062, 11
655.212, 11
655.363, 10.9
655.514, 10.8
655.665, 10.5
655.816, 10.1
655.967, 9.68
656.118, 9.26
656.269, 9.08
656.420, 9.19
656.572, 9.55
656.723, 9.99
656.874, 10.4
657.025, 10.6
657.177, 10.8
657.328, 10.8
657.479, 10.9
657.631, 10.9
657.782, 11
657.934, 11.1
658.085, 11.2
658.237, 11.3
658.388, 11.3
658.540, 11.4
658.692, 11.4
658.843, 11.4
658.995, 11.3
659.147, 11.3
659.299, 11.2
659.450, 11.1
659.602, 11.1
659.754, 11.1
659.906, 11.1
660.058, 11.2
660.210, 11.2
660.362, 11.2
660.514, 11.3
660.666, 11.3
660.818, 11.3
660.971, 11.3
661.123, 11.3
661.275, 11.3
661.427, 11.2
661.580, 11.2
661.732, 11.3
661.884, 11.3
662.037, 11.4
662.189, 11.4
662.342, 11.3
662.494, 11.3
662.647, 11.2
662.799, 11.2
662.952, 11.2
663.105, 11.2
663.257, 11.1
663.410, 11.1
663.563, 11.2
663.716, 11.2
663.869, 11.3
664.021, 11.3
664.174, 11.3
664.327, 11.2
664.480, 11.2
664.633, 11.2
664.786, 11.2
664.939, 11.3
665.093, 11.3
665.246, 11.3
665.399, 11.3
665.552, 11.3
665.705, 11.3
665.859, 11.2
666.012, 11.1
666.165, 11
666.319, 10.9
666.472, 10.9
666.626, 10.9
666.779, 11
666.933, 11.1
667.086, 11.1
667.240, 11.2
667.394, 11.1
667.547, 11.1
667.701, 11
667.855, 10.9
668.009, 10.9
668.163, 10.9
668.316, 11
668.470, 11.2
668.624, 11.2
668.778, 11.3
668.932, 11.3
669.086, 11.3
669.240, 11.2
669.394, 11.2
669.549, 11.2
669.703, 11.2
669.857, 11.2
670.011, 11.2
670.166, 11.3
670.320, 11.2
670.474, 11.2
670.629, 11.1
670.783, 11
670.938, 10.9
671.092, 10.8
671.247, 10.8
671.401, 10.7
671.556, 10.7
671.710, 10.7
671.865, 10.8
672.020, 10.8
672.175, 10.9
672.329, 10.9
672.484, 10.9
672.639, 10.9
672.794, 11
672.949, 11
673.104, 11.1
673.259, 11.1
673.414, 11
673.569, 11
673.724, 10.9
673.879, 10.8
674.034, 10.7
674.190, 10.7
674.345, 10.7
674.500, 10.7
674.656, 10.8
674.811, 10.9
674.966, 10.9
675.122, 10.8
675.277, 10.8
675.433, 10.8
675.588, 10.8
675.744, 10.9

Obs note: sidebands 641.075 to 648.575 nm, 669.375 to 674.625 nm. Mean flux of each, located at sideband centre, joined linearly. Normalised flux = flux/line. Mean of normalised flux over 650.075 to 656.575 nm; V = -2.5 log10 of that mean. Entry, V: 0.02 mag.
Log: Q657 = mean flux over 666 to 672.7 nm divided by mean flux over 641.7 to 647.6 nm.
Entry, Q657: 0.97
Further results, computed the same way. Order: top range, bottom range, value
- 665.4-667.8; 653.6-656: 1.02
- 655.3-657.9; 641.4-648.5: 0.90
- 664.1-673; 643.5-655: 0.98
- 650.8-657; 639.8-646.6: 0.96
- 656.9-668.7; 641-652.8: 0.98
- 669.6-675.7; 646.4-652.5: 0.96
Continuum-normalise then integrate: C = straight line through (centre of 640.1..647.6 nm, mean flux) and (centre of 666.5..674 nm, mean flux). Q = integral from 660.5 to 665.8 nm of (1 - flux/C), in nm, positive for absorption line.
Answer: -0.06 nm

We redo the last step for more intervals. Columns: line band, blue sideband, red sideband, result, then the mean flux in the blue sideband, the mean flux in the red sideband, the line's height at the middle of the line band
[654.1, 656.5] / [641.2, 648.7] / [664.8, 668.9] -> 0.172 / 11.4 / 11.1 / 11.3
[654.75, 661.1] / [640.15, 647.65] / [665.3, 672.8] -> 0.225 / 11.4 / 11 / 11.2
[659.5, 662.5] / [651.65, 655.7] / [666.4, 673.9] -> -0.031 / 11.2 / 11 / 11.1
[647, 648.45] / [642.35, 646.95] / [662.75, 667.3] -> -0.007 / 11.4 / 11.2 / 11.4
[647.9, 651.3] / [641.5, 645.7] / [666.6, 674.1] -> 0.018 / 11.4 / 11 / 11.3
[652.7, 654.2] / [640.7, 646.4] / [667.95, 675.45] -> -0.010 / 11.4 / 11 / 11.3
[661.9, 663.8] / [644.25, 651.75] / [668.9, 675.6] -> -0.023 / 11.3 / 11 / 11.1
